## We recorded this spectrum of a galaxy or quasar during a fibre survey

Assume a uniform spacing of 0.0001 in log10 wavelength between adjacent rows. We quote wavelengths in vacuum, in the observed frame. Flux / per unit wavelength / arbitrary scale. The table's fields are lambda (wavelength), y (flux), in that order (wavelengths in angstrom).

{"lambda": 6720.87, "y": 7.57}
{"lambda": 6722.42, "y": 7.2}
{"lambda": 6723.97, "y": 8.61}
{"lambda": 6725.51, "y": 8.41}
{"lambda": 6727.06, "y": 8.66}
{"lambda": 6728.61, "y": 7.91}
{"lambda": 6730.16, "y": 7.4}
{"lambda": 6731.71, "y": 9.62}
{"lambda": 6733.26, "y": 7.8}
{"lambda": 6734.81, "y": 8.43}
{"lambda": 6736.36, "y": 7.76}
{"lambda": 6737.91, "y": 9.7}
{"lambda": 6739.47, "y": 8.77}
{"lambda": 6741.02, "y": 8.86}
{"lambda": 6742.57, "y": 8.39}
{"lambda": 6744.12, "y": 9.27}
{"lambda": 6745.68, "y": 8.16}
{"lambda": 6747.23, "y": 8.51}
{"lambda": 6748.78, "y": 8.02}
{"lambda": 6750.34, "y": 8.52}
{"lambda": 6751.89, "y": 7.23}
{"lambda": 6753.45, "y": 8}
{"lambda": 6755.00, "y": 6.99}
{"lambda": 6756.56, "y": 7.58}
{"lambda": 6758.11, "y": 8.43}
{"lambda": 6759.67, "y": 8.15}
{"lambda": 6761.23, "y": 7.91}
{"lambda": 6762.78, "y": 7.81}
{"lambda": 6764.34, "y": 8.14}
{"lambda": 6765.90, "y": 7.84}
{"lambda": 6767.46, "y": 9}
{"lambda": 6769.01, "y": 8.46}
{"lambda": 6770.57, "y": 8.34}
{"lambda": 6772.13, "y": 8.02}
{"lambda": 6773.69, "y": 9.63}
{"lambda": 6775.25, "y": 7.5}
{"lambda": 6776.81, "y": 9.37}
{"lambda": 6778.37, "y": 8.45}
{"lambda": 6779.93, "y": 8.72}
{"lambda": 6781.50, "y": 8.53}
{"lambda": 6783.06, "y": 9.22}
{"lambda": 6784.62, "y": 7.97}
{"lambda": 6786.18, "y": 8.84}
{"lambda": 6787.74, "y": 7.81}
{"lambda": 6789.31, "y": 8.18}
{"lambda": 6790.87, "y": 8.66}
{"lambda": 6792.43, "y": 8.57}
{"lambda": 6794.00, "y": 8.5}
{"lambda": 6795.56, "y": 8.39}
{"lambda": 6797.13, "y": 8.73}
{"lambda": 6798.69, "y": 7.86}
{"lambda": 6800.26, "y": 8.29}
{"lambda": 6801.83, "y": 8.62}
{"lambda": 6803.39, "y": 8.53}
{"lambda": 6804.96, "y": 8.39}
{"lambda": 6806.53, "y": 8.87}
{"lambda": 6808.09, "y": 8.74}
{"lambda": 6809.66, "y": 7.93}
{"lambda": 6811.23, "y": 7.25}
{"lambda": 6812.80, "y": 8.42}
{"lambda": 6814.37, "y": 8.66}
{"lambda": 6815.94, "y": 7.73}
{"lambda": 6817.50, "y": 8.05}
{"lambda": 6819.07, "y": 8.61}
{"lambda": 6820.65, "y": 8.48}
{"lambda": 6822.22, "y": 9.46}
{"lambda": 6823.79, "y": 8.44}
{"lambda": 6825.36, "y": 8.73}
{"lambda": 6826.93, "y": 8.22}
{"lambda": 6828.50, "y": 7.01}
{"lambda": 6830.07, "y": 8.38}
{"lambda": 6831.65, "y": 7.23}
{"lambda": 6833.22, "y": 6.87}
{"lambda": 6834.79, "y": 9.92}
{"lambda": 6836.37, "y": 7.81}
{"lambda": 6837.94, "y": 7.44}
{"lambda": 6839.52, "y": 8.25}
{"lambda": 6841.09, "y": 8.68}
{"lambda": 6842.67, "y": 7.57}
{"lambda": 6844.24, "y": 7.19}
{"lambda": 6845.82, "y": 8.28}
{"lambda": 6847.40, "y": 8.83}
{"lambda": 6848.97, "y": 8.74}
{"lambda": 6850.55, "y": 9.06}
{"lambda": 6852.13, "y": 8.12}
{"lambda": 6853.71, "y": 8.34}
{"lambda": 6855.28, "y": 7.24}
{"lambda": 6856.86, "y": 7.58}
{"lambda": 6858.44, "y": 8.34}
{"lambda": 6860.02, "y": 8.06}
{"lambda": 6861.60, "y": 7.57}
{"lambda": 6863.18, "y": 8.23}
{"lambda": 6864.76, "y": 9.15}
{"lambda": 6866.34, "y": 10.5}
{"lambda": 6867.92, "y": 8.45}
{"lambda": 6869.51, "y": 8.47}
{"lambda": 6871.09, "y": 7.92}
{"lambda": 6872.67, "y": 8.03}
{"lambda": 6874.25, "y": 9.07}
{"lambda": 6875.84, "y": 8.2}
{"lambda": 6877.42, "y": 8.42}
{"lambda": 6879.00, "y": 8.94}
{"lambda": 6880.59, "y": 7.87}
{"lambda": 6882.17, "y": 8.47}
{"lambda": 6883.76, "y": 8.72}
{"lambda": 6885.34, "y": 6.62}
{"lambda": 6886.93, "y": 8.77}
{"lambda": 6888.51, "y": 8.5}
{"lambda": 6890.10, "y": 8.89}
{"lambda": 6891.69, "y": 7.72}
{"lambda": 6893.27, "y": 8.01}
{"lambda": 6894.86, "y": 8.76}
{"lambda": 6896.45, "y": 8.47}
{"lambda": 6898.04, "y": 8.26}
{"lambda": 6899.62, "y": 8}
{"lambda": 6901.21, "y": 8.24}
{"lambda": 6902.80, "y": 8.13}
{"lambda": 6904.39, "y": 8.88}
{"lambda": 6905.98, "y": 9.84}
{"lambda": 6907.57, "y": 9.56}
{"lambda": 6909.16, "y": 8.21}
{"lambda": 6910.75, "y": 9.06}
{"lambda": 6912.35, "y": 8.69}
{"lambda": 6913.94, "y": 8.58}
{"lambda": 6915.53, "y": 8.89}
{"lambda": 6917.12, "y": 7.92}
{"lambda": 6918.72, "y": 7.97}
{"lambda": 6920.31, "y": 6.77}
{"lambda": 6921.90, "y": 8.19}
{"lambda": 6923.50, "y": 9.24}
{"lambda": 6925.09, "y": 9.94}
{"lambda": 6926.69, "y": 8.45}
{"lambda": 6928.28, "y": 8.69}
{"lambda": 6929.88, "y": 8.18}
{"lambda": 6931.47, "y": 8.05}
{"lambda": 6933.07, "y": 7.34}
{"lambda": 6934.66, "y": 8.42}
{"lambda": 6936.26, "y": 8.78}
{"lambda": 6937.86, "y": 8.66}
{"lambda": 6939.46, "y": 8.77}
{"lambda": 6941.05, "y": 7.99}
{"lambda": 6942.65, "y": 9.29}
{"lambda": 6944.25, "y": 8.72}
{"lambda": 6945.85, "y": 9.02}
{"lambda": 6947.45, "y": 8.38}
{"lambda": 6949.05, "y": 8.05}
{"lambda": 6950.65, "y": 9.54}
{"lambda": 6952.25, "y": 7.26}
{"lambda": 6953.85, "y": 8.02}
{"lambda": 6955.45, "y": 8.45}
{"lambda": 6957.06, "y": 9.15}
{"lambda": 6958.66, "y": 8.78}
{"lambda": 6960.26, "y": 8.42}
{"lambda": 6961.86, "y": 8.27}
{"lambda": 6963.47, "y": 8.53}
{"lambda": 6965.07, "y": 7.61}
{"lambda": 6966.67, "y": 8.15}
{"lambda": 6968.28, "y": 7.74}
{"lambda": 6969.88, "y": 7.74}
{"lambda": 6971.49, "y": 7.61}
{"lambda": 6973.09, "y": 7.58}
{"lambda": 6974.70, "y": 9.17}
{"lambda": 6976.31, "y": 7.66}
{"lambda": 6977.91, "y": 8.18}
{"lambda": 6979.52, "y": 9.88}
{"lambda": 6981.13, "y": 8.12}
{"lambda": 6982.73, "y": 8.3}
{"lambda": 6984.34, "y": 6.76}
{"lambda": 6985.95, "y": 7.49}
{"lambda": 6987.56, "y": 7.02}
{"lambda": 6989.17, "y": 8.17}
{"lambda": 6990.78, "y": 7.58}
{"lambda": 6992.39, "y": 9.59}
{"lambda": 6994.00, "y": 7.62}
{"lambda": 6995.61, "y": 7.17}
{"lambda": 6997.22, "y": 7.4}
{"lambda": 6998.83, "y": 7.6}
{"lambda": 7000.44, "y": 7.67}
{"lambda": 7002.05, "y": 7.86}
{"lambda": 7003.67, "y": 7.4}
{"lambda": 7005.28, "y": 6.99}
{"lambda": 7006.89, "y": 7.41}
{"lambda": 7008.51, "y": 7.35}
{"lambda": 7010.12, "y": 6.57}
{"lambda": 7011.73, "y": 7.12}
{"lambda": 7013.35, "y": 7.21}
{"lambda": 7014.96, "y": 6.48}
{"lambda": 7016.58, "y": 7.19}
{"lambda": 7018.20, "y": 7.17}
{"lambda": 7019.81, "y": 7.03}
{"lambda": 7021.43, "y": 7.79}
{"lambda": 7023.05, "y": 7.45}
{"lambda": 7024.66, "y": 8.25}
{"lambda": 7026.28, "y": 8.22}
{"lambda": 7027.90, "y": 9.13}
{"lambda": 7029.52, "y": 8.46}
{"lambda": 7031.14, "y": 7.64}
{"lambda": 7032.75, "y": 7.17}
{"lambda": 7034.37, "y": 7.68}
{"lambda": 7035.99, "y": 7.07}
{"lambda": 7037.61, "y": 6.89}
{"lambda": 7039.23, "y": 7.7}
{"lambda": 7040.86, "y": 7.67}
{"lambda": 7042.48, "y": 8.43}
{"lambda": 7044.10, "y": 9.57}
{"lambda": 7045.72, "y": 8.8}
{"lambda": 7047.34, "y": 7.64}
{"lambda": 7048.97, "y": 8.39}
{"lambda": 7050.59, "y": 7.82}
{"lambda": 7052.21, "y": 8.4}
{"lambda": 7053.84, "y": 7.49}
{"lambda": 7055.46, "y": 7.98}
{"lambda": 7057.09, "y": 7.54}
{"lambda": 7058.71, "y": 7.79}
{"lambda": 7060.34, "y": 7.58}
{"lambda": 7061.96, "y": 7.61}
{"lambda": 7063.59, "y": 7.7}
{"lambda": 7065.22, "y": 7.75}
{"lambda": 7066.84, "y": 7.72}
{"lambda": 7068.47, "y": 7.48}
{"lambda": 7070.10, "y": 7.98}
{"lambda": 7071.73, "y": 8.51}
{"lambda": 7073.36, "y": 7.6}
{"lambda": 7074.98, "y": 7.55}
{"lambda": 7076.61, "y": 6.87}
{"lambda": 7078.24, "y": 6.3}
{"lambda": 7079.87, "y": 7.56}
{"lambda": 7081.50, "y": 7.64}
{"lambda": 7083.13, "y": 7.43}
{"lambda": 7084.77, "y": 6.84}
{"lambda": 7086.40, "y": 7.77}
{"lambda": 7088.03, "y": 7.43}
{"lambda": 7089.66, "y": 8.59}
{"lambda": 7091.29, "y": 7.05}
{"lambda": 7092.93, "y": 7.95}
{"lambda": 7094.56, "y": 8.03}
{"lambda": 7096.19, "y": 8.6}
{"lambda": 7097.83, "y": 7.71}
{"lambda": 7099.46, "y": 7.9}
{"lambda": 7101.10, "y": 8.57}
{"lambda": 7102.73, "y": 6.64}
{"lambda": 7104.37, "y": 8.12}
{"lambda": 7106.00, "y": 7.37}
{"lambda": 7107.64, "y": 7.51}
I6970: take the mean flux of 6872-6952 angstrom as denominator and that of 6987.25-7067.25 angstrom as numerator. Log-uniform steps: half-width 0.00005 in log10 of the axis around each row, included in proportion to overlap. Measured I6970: 0.91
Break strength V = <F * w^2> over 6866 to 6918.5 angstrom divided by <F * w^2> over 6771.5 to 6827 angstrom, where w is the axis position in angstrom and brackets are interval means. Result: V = 1.03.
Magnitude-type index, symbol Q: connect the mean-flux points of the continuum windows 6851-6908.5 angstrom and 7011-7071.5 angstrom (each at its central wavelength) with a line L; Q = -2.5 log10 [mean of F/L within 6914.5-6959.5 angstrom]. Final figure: -0.04 mag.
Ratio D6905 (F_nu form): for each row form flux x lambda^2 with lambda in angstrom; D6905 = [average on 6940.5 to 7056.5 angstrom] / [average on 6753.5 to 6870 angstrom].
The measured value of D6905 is 1.0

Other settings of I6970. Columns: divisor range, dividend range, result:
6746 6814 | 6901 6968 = 1.02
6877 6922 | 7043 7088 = 0.92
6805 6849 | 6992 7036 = 0.92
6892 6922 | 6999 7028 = 0.88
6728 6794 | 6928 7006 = 0.97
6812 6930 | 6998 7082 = 0.91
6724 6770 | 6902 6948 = 1.04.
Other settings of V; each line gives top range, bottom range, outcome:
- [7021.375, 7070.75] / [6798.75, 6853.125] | 1.02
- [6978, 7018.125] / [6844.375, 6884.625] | 0.94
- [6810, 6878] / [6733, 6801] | 1.01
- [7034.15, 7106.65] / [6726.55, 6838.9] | 1.01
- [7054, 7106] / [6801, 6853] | 1.00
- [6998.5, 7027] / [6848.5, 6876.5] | 0.92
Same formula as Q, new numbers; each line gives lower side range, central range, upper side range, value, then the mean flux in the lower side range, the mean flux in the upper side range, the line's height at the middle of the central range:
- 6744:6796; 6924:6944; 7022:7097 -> -0.07 mag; 8.3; 7.8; 8.02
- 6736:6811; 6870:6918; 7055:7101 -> -0.05 mag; 8.37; 7.67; 8.1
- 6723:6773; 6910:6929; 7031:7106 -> -0.07 mag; 8.27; 7.74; 7.99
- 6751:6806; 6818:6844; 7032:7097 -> 0.00 mag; 8.31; 7.74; 8.2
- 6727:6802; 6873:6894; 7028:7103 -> -0.03 mag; 8.35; 7.77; 8.12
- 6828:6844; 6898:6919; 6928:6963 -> -0.04 mag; 7.91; 8.46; 8.27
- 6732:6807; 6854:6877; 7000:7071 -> -0.03 mag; 8.37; 7.69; 8.13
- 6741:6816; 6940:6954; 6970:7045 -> -0.08 mag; 8.33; 7.73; 7.89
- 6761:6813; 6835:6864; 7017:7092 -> 0.02 mag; 8.4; 7.74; 8.25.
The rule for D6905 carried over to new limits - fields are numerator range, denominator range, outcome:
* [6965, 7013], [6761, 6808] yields 0.97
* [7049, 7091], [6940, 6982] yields 0.94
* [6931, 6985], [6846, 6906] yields 1.01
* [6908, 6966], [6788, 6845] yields 1.06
